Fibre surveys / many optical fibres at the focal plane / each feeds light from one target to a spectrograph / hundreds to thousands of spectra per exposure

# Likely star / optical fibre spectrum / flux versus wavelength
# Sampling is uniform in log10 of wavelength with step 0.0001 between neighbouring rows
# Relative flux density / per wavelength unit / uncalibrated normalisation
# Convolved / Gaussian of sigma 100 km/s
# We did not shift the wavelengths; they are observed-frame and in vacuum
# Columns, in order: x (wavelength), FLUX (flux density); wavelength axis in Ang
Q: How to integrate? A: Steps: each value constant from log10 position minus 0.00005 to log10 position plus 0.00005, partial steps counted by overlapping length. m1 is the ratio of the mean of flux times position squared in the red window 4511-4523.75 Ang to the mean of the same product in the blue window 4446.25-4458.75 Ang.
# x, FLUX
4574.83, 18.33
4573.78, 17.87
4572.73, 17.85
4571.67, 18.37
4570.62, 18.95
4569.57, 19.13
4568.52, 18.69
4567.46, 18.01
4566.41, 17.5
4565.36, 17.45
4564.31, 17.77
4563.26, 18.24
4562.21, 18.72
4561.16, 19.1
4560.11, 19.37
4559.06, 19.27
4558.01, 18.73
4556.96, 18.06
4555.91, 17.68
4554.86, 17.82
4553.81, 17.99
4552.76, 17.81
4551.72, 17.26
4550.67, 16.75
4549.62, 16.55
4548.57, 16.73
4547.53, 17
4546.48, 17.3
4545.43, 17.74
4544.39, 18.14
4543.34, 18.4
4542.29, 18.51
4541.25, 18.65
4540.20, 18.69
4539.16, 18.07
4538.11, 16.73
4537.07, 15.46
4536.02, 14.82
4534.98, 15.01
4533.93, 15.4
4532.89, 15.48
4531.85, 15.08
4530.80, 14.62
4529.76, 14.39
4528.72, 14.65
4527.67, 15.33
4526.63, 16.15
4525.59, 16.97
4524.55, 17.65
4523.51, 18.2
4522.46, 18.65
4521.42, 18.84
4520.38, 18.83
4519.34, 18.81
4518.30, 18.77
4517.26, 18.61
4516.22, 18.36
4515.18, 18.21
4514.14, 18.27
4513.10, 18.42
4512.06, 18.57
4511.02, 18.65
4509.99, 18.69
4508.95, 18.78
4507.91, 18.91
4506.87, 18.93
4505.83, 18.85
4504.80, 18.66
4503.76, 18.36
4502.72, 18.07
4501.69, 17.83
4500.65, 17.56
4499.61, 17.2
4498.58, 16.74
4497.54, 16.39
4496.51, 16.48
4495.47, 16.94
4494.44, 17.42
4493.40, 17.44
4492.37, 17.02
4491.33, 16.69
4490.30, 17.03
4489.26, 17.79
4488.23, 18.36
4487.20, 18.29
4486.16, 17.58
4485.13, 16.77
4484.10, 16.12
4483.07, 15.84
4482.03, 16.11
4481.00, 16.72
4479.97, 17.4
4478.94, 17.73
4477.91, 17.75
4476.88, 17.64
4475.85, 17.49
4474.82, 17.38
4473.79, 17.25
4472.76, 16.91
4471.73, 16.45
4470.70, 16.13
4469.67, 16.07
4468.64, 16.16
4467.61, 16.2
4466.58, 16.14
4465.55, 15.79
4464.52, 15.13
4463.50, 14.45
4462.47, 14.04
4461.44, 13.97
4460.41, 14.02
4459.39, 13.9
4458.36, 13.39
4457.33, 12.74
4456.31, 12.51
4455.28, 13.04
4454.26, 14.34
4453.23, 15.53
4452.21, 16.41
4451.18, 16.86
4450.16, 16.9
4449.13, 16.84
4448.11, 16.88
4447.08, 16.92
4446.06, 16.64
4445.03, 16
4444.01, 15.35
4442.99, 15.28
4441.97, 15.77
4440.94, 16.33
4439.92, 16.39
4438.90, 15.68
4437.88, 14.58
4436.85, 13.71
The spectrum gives 1.25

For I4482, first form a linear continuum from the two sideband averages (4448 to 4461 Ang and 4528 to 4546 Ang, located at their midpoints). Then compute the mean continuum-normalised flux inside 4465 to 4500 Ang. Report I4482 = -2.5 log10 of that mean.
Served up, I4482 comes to -0.10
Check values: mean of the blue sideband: 14.8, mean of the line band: 16.9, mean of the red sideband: 16.4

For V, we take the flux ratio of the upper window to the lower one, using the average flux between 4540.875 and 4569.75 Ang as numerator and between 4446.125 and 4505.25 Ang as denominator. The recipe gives 1.10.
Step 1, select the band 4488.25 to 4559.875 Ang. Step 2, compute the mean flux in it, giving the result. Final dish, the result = 17.5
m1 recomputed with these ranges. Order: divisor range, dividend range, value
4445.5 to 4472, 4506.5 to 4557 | 1.18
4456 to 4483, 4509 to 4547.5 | 1.13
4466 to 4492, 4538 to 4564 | 1.10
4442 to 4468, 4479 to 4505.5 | 1.16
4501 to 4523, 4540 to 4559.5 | 0.98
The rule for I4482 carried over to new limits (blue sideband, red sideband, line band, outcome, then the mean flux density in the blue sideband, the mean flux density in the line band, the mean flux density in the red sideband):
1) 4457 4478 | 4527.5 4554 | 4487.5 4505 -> -0.09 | 15.6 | 17.4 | 16.6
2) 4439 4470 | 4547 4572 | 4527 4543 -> 0.09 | 15.3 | 16.1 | 18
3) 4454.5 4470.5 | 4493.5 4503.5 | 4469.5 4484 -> -0.09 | 14.5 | 16.9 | 17.2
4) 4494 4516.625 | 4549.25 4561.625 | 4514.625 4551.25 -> 0.06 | 18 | 17.1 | 18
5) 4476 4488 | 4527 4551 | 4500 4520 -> -0.10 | 17.1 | 18.5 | 16.5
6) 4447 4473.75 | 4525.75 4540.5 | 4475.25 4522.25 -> -0.15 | 15.3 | 17.8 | 15.7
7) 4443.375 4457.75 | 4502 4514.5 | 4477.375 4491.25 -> 0.01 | 15.5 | 17.2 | 18.6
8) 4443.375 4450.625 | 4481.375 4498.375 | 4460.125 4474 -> 0.08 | 16.5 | 15.6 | 17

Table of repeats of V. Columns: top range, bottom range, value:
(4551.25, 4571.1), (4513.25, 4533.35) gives 1.07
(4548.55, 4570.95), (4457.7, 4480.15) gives 1.14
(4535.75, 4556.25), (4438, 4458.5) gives 1.12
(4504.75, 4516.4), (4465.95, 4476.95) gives 1.12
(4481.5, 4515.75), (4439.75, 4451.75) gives 1.08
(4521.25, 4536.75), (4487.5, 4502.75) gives 0.93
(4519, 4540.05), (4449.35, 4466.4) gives 1.13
